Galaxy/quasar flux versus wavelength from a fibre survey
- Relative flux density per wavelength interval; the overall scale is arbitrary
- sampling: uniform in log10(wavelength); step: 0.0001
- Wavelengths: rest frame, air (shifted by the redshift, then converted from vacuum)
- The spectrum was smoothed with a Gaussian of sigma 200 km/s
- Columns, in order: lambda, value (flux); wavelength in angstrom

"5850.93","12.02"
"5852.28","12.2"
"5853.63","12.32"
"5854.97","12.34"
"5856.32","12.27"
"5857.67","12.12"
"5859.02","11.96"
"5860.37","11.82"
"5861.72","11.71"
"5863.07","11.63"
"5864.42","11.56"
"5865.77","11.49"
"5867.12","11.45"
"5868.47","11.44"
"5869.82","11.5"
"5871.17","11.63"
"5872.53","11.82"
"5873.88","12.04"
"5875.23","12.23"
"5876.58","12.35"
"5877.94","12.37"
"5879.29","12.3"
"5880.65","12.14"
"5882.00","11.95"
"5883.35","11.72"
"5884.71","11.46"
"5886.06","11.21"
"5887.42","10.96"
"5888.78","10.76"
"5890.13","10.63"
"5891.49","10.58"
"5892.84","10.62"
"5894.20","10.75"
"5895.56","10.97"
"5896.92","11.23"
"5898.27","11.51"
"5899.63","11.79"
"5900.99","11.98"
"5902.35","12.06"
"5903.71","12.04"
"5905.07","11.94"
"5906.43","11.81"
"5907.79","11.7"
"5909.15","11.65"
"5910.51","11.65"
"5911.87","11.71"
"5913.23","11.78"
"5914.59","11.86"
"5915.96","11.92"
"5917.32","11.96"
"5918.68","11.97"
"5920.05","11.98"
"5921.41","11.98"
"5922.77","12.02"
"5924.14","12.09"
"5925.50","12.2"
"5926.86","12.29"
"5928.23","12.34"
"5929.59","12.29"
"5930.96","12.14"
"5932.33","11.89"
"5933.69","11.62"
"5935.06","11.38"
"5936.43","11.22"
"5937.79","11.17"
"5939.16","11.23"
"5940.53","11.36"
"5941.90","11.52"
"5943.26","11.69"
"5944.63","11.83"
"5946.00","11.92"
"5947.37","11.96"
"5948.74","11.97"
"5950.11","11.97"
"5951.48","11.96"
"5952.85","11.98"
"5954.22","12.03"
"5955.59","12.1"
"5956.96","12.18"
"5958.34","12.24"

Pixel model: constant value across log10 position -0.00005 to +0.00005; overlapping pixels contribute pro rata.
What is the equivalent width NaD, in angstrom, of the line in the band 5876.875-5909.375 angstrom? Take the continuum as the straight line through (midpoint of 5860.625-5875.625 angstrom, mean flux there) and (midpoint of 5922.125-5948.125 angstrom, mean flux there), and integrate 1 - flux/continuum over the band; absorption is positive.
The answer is 0.6 angstrom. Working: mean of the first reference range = 11.7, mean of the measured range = 11.5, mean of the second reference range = 11.8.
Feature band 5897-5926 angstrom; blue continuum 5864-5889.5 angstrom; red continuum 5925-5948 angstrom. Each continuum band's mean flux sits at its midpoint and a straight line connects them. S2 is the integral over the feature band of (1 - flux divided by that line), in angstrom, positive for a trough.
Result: -0.3 angstrom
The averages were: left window 11.7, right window 11.8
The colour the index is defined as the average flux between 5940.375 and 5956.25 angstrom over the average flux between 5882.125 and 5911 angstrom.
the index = 1.04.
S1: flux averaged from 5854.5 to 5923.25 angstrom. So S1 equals 11.7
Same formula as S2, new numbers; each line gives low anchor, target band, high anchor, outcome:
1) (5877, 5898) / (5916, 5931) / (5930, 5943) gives -0.8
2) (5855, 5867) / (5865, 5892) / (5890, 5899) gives -0.6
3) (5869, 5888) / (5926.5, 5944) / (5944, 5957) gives 0.4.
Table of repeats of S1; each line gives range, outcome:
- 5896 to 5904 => 11.7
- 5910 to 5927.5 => 12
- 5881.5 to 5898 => 11.1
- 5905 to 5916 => 11.8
